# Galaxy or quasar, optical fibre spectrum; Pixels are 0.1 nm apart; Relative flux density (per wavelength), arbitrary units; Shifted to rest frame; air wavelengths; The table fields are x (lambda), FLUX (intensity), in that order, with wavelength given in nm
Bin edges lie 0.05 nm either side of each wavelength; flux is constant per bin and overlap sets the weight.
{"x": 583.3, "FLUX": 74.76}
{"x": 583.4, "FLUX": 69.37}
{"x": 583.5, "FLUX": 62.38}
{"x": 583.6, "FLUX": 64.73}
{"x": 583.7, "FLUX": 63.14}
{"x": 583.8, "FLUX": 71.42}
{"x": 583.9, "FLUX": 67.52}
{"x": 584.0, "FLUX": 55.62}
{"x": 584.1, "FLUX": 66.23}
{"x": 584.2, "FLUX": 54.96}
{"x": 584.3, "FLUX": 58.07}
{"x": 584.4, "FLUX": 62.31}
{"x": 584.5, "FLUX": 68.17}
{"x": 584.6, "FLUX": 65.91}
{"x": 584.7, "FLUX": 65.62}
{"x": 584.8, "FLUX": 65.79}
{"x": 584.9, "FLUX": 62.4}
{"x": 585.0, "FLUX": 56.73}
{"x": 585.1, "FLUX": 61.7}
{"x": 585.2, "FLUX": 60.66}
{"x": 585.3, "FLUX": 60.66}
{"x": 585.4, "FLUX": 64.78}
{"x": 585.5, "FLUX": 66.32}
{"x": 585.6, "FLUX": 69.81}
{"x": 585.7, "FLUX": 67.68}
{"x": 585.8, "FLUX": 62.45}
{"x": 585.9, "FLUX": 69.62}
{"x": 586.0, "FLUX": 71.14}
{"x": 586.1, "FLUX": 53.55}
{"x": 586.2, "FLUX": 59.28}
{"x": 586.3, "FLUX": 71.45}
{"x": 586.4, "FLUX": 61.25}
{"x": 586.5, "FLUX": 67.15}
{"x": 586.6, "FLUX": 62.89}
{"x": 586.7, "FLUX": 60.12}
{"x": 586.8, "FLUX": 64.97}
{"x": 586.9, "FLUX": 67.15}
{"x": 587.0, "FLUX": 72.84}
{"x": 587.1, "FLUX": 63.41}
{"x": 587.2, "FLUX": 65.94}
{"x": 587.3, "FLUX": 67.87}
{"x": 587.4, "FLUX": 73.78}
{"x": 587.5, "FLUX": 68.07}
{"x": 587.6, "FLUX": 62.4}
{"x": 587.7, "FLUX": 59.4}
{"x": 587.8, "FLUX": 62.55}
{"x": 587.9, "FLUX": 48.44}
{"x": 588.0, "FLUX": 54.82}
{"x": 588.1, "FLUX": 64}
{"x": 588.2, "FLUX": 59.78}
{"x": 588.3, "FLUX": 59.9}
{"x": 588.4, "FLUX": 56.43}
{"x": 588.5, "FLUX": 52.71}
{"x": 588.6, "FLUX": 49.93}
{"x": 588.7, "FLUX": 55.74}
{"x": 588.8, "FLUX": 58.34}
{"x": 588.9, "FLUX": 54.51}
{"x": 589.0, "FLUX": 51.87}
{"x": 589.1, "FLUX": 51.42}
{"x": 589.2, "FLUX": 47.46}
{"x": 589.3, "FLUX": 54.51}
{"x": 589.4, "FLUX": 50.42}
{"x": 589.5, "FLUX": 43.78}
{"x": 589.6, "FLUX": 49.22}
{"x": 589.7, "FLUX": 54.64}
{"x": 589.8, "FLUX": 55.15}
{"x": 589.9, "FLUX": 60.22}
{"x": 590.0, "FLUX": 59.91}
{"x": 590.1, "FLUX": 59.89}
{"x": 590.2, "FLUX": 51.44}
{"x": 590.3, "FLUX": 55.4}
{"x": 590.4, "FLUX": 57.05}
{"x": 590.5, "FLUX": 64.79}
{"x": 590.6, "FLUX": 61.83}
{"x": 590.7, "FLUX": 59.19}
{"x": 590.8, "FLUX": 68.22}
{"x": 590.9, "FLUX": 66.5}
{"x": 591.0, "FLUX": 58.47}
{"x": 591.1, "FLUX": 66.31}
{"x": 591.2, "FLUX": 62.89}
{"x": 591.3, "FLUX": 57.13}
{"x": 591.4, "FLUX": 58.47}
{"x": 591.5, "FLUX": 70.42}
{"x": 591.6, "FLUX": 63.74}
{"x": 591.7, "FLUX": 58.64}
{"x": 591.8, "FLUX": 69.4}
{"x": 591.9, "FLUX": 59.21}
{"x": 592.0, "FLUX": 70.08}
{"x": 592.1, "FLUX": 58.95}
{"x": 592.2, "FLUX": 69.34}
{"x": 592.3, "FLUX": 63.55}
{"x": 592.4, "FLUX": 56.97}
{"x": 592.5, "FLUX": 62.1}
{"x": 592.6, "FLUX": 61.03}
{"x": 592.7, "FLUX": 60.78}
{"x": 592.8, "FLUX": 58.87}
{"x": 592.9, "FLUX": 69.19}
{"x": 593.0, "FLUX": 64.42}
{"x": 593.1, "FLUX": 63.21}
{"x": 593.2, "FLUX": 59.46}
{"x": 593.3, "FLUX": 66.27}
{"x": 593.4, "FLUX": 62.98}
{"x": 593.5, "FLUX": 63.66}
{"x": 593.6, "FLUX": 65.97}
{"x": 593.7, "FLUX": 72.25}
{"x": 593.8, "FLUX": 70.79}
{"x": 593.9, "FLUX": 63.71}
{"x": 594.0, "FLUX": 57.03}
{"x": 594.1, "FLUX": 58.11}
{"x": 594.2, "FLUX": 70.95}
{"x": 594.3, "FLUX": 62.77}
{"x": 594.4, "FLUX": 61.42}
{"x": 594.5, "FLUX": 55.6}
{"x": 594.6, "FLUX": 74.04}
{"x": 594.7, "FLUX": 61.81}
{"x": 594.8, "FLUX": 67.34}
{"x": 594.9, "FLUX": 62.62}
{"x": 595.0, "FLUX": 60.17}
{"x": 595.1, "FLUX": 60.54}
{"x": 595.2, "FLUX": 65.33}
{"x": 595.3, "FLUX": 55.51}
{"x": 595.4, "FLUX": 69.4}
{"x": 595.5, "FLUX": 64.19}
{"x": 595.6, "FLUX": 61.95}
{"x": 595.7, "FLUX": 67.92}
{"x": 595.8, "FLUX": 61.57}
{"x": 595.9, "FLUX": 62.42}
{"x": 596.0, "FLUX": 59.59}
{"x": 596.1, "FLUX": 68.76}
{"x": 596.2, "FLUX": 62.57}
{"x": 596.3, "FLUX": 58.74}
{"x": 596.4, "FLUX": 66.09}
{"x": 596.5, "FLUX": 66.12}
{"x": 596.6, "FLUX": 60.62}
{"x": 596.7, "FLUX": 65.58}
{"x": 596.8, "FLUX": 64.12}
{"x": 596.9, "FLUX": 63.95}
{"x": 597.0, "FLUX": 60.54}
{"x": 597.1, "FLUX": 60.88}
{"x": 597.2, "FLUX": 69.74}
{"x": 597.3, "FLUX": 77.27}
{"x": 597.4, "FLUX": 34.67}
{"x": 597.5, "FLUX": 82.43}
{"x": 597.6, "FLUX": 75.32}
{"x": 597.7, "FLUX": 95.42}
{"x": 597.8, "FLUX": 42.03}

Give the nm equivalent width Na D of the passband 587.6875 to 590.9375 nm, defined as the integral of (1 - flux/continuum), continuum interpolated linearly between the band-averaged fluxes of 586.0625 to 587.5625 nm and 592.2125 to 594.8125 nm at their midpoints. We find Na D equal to 0.42 nm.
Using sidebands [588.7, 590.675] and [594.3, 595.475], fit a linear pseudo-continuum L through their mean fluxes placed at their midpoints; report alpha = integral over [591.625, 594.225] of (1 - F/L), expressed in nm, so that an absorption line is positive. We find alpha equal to -0.16 nm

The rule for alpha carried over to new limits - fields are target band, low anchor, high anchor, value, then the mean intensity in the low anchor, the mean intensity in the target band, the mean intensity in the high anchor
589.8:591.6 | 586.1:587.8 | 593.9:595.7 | 0.087 nm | 65.1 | 61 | 63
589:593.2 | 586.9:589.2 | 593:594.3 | 0.172 nm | 59.6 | 59.8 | 64.5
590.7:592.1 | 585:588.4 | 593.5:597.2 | 0.004 nm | 63.6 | 63.5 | 63.7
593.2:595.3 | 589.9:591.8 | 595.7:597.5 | -0.047 nm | 61.3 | 63.8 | 63.2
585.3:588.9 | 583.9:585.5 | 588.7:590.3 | -0.285 nm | 62.3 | 62.6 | 53.6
